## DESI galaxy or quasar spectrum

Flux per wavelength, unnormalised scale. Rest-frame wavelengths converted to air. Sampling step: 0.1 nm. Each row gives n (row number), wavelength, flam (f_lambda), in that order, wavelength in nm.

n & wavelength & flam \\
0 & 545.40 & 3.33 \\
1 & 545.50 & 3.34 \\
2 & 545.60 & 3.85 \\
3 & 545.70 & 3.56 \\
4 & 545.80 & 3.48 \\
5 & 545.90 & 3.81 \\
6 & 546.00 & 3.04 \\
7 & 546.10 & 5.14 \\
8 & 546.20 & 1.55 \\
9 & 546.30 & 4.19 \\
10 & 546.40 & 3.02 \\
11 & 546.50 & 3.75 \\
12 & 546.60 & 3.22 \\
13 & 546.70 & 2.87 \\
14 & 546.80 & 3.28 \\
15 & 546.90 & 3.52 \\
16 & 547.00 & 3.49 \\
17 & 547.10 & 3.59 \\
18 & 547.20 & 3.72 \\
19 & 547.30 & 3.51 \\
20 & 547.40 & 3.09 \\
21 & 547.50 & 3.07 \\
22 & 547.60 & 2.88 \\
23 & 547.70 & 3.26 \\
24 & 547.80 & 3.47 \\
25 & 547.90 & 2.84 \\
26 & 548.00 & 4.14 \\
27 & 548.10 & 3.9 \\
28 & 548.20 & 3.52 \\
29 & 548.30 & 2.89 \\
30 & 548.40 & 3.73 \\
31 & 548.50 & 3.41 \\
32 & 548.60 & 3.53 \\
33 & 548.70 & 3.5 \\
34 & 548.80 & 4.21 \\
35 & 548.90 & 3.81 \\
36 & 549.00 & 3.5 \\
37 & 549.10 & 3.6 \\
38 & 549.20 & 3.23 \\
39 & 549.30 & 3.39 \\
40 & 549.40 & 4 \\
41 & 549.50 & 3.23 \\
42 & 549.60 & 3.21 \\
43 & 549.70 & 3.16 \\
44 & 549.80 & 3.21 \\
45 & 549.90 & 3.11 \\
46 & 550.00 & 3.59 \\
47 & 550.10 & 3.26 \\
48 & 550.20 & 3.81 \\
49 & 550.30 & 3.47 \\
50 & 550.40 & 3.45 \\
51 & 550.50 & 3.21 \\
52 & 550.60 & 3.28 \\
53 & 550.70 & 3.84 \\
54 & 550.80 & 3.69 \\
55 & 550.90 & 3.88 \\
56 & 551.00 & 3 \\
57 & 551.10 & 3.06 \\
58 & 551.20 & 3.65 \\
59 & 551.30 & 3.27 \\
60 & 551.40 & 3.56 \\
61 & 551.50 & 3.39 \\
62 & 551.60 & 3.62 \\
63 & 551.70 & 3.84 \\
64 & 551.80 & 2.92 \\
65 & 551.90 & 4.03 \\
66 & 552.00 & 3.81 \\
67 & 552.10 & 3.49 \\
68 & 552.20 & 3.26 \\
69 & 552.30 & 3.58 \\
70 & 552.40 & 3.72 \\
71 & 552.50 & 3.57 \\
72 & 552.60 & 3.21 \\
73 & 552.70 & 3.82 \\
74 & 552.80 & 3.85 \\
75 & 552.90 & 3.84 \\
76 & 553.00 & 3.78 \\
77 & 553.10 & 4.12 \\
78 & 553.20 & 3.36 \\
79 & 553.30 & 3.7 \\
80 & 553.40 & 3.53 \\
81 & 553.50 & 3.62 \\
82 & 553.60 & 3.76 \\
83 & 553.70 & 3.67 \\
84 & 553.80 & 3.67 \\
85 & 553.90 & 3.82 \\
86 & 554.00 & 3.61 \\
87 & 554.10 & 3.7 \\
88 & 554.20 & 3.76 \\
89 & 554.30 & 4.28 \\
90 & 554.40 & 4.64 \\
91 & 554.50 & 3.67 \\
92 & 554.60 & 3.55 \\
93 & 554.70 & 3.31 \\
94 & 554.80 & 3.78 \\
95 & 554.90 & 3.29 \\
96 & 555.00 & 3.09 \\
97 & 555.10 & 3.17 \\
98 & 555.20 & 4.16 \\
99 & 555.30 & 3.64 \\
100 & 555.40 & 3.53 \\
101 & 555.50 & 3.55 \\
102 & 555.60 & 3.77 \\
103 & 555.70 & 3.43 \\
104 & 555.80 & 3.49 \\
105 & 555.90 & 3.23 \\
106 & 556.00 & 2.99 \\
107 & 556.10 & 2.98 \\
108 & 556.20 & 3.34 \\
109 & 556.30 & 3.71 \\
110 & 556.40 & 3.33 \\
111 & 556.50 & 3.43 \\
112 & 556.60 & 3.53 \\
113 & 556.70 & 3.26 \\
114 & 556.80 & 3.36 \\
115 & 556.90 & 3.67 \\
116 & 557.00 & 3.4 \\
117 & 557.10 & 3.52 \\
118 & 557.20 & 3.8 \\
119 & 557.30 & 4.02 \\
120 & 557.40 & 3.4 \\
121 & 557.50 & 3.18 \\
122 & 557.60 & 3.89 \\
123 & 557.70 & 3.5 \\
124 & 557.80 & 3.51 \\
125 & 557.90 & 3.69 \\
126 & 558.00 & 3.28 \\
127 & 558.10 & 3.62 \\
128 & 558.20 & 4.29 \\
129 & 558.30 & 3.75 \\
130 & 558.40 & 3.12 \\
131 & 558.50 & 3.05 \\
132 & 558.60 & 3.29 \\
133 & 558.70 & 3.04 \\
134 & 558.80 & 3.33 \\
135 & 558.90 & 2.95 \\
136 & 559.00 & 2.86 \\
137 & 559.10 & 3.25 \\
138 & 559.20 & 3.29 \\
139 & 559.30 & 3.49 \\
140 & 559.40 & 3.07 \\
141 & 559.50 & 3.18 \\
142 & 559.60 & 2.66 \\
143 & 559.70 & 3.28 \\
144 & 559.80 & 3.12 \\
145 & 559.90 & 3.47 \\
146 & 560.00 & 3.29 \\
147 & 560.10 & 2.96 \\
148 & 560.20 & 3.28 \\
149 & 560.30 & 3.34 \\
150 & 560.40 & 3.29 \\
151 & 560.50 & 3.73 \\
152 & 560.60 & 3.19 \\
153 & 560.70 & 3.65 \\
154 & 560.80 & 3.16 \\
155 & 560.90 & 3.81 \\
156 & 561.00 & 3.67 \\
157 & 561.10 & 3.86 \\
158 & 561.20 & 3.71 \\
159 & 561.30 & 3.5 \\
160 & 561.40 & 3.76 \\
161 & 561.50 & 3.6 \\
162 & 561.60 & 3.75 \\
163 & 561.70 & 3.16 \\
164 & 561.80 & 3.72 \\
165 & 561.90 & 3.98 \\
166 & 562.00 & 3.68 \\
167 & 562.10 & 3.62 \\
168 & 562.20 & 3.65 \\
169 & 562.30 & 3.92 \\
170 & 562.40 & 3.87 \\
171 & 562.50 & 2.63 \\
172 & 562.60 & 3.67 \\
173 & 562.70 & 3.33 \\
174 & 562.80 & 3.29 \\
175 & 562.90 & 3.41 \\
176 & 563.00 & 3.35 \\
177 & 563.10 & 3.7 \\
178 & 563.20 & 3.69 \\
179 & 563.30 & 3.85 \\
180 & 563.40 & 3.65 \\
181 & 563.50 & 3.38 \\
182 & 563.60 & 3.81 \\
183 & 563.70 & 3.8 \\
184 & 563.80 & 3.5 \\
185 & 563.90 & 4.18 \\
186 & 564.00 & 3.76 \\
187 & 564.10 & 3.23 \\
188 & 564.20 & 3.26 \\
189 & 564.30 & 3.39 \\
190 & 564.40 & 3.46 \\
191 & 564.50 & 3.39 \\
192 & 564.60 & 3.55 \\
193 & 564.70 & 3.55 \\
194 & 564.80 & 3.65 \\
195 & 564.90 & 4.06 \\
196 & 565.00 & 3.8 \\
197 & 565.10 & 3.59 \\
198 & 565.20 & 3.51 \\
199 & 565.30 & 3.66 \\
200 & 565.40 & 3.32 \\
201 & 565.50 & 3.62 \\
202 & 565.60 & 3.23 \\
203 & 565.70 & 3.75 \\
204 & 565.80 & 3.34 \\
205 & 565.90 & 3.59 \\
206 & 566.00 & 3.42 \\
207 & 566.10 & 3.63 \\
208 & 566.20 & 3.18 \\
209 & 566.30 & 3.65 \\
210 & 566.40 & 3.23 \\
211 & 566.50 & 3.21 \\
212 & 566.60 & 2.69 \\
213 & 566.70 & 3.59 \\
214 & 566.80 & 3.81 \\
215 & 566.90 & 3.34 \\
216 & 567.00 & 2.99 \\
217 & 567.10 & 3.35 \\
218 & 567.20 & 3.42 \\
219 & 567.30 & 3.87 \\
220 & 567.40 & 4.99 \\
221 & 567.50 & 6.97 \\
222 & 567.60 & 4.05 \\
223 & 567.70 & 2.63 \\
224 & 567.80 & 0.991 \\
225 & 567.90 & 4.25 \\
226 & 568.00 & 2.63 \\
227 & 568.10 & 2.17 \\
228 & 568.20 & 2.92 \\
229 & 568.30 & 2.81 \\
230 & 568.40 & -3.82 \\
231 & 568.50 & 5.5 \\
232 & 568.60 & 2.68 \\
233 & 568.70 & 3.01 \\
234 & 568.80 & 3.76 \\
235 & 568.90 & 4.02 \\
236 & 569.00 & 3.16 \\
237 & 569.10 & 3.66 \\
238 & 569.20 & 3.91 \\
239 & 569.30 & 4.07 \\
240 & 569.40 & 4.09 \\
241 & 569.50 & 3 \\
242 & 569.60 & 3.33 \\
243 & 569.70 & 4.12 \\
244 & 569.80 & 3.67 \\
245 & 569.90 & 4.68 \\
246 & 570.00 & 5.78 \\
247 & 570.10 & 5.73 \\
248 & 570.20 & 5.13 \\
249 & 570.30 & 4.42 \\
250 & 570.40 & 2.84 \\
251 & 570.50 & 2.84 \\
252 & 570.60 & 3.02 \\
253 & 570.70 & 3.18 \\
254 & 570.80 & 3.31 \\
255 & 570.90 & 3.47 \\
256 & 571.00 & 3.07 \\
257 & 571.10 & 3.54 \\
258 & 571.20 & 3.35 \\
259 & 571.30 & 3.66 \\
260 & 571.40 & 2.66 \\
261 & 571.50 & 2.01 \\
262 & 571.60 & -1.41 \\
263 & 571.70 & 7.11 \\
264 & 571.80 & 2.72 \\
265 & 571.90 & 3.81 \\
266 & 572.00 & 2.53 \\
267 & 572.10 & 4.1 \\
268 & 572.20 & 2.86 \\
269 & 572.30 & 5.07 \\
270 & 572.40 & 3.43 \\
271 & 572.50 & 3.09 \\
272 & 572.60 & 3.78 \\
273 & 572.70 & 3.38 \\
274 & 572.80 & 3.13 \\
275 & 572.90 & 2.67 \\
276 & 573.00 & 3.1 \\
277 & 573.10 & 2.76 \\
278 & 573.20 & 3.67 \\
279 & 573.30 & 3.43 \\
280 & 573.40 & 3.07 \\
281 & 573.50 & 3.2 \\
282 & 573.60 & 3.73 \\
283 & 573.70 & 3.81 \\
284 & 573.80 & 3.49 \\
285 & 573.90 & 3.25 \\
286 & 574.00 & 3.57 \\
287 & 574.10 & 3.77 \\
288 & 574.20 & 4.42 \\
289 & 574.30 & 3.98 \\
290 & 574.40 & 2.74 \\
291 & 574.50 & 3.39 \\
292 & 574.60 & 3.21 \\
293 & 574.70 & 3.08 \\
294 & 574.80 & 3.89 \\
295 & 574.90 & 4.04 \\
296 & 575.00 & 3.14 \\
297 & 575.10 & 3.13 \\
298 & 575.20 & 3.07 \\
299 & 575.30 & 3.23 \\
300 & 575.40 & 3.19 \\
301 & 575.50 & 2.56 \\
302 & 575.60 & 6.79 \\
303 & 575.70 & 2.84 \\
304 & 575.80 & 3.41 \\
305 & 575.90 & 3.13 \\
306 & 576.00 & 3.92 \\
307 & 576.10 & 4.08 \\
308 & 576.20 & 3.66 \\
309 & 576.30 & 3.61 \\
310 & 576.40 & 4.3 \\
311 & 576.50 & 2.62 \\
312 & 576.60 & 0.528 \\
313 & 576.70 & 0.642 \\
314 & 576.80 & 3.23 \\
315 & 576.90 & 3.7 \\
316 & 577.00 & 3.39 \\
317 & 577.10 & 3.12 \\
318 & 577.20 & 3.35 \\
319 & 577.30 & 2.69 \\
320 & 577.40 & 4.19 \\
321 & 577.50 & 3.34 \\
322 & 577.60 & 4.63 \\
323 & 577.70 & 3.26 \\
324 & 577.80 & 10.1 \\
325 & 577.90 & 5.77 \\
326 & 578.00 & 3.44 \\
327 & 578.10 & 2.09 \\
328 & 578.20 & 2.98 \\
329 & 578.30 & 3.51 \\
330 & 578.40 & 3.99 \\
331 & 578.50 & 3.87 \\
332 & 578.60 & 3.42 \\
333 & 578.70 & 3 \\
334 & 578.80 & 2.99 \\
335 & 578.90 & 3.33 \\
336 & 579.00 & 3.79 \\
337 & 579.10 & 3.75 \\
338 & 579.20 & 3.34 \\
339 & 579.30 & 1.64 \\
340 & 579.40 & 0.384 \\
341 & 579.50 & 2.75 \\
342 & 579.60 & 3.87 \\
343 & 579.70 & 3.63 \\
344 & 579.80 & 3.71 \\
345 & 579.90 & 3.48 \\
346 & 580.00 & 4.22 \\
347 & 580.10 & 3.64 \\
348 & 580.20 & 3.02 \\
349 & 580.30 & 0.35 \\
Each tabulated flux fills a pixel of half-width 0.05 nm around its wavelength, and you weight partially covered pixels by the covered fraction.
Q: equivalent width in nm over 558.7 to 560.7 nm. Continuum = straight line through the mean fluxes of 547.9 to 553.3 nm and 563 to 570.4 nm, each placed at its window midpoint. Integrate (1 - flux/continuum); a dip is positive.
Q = 0.18 nm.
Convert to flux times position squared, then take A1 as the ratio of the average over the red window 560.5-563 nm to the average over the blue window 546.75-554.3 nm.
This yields 1.05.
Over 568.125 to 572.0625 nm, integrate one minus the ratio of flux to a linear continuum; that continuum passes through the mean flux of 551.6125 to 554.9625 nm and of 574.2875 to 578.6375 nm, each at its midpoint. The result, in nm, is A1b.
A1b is 0.24 nm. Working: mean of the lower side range 3.68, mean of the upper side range 3.55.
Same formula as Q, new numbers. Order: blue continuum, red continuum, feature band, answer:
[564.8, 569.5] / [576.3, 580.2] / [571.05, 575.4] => 0.071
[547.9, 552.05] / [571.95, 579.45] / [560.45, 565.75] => -0.178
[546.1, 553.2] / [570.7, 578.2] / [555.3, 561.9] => 0.070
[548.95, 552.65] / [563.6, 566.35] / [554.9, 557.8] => 0.022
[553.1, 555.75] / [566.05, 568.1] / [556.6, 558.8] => 0.071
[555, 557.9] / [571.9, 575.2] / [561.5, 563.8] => -0.077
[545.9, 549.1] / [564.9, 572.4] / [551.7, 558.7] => -0.254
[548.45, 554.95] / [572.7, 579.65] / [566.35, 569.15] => 0.215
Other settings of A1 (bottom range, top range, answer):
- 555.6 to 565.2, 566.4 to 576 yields 1.03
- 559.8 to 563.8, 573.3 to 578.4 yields 1.05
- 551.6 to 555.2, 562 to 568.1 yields 1.01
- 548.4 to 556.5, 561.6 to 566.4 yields 1.04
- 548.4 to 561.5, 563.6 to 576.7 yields 1.04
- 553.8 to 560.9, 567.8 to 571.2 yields 1.03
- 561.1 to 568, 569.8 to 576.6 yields 1.01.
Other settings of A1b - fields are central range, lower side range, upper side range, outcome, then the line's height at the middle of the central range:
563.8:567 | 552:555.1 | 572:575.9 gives 0.05 nm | 3.55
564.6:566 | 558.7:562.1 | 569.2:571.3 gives 0.01 nm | 3.61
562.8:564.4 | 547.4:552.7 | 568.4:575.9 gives -0.05 nm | 3.48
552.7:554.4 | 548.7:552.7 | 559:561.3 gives -0.16 nm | 3.45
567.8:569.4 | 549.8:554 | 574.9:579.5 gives 0.24 nm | 3.47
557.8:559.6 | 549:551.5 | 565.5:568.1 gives 0.07 nm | 3.46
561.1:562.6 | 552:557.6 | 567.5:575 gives -0.05 nm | 3.5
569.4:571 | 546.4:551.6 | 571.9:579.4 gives -0.20 nm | 3.45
